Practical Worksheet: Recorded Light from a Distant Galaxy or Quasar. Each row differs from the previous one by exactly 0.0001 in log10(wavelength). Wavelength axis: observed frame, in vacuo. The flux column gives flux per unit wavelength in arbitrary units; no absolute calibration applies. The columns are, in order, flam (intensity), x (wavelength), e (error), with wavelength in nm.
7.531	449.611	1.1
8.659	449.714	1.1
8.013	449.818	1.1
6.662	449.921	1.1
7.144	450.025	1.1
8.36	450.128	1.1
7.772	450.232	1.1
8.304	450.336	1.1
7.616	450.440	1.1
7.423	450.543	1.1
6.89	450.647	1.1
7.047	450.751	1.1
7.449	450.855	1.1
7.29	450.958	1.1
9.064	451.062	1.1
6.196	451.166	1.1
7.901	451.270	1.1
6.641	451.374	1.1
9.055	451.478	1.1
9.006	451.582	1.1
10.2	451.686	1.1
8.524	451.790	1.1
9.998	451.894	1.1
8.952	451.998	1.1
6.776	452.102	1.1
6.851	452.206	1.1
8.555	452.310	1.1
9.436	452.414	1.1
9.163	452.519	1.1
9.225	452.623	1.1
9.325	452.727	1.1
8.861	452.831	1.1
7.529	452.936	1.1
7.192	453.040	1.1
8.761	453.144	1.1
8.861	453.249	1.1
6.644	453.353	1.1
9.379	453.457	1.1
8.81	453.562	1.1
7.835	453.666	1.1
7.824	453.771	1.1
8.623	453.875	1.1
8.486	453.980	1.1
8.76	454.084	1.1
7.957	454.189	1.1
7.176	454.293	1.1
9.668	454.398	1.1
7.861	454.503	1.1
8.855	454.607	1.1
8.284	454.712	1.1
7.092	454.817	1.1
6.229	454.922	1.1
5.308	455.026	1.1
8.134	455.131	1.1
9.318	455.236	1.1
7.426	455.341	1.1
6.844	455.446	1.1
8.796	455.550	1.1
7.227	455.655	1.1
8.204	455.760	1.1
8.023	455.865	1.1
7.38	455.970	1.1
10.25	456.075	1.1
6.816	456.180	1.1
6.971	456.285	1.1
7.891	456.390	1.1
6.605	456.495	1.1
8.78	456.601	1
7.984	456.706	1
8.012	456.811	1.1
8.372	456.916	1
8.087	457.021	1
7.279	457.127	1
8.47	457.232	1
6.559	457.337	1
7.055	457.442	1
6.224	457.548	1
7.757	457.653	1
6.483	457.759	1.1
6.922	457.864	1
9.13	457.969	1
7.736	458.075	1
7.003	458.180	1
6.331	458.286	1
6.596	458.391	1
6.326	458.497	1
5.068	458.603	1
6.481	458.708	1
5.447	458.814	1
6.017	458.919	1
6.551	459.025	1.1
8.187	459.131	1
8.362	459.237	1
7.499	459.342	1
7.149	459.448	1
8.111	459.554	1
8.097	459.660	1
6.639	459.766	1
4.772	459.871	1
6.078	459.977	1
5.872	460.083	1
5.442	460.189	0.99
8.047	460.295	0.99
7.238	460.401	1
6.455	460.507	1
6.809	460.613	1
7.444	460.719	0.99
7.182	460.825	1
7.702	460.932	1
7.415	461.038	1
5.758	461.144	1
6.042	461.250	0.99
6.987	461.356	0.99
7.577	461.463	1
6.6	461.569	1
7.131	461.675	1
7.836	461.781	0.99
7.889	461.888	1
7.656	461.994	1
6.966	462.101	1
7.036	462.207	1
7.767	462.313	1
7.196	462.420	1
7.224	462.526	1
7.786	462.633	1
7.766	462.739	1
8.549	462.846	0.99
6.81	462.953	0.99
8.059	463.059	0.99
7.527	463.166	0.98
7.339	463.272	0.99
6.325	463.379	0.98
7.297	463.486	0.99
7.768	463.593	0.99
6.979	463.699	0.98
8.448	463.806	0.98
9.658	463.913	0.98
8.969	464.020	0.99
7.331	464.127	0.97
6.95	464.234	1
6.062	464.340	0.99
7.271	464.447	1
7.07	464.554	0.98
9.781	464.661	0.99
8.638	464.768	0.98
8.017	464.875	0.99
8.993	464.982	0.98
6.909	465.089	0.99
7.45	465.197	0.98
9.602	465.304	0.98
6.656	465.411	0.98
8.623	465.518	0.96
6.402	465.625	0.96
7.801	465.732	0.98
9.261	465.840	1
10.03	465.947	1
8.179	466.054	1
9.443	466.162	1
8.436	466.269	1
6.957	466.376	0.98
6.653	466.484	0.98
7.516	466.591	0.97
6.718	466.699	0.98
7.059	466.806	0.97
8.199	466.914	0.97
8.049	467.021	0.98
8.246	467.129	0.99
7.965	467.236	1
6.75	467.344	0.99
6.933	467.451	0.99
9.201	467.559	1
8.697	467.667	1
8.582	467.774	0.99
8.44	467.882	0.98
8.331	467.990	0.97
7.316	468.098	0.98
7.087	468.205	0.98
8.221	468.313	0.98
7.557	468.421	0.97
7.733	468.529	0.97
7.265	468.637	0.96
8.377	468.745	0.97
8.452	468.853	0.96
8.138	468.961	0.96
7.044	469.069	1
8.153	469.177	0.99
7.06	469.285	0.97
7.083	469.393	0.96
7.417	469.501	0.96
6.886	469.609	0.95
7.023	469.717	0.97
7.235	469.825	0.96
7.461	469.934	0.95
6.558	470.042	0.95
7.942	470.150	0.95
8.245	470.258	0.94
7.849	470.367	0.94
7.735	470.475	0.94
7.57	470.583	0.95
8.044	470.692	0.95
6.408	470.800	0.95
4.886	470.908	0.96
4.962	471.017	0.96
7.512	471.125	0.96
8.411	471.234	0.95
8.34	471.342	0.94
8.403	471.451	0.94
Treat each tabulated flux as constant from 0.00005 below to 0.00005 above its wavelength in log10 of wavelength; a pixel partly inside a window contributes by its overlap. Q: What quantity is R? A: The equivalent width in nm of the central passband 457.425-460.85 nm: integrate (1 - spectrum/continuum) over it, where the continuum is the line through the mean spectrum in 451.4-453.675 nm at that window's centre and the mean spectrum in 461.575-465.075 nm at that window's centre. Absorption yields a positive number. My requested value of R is 0.50 nm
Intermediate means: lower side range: 8.58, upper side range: 7.67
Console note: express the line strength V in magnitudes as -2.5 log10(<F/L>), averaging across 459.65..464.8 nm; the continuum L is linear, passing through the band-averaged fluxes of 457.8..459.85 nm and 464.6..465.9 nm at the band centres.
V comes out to 0.051 mag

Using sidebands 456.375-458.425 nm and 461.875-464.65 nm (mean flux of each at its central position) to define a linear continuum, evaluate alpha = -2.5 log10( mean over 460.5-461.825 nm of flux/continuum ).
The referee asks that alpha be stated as 0.08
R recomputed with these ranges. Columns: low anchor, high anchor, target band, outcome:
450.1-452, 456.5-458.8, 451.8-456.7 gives -0.289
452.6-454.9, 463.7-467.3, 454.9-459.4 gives 0.456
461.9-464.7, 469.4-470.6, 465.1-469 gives -0.228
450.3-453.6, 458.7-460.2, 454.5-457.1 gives -0.113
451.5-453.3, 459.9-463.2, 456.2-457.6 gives 0.065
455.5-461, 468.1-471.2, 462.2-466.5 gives -0.325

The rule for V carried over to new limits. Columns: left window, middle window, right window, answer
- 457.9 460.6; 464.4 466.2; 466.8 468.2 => -0.076 mag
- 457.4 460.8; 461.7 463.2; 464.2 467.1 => -0.027 mag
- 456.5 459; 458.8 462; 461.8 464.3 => 0.059 mag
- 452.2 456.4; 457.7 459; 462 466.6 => 0.202 mag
